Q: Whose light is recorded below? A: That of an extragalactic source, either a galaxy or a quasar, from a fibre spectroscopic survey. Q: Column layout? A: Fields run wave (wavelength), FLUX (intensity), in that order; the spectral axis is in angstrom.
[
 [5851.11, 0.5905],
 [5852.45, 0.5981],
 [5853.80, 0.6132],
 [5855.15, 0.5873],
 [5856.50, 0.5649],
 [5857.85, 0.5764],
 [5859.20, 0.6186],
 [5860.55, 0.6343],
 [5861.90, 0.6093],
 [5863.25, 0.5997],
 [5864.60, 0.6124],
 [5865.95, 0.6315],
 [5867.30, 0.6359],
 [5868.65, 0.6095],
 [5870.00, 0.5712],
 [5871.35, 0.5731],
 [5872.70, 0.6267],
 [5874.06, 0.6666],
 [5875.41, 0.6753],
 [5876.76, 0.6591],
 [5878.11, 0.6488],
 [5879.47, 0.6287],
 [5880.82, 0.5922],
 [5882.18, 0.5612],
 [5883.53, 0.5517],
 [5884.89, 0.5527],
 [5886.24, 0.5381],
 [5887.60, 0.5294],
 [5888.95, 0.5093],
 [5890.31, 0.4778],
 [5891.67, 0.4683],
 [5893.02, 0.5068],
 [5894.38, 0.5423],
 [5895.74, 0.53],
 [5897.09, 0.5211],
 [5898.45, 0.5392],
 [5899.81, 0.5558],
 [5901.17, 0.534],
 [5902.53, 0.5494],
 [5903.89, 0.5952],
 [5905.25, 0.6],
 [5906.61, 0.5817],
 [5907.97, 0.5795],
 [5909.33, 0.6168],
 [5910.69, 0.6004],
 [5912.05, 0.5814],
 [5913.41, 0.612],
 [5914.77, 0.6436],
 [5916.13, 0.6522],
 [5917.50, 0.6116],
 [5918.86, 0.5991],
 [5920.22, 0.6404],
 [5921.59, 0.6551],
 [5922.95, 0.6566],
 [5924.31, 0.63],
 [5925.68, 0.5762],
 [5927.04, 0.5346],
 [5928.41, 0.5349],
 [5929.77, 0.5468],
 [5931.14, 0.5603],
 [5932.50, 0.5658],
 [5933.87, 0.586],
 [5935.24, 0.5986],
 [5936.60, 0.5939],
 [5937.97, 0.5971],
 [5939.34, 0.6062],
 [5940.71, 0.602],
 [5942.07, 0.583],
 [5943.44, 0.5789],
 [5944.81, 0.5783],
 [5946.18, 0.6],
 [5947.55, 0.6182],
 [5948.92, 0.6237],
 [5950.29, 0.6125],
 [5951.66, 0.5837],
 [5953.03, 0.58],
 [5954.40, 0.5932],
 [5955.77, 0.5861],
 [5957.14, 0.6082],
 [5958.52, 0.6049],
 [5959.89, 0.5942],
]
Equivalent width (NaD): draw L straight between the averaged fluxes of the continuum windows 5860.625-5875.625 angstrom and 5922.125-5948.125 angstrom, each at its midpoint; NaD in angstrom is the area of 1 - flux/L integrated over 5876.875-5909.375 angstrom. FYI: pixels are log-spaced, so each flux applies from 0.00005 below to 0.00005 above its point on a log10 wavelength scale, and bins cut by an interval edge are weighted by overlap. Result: 2.8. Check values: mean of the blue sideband 0.618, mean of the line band 0.555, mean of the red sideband 0.587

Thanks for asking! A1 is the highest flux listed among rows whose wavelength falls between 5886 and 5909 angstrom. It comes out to 0.6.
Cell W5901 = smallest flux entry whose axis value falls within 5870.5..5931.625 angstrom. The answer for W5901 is 0.4683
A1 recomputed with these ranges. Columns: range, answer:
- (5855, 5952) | 0.6753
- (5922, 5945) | 0.6566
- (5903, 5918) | 0.6522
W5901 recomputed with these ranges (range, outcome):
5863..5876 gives 0.5712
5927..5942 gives 0.5346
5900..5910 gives 0.534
